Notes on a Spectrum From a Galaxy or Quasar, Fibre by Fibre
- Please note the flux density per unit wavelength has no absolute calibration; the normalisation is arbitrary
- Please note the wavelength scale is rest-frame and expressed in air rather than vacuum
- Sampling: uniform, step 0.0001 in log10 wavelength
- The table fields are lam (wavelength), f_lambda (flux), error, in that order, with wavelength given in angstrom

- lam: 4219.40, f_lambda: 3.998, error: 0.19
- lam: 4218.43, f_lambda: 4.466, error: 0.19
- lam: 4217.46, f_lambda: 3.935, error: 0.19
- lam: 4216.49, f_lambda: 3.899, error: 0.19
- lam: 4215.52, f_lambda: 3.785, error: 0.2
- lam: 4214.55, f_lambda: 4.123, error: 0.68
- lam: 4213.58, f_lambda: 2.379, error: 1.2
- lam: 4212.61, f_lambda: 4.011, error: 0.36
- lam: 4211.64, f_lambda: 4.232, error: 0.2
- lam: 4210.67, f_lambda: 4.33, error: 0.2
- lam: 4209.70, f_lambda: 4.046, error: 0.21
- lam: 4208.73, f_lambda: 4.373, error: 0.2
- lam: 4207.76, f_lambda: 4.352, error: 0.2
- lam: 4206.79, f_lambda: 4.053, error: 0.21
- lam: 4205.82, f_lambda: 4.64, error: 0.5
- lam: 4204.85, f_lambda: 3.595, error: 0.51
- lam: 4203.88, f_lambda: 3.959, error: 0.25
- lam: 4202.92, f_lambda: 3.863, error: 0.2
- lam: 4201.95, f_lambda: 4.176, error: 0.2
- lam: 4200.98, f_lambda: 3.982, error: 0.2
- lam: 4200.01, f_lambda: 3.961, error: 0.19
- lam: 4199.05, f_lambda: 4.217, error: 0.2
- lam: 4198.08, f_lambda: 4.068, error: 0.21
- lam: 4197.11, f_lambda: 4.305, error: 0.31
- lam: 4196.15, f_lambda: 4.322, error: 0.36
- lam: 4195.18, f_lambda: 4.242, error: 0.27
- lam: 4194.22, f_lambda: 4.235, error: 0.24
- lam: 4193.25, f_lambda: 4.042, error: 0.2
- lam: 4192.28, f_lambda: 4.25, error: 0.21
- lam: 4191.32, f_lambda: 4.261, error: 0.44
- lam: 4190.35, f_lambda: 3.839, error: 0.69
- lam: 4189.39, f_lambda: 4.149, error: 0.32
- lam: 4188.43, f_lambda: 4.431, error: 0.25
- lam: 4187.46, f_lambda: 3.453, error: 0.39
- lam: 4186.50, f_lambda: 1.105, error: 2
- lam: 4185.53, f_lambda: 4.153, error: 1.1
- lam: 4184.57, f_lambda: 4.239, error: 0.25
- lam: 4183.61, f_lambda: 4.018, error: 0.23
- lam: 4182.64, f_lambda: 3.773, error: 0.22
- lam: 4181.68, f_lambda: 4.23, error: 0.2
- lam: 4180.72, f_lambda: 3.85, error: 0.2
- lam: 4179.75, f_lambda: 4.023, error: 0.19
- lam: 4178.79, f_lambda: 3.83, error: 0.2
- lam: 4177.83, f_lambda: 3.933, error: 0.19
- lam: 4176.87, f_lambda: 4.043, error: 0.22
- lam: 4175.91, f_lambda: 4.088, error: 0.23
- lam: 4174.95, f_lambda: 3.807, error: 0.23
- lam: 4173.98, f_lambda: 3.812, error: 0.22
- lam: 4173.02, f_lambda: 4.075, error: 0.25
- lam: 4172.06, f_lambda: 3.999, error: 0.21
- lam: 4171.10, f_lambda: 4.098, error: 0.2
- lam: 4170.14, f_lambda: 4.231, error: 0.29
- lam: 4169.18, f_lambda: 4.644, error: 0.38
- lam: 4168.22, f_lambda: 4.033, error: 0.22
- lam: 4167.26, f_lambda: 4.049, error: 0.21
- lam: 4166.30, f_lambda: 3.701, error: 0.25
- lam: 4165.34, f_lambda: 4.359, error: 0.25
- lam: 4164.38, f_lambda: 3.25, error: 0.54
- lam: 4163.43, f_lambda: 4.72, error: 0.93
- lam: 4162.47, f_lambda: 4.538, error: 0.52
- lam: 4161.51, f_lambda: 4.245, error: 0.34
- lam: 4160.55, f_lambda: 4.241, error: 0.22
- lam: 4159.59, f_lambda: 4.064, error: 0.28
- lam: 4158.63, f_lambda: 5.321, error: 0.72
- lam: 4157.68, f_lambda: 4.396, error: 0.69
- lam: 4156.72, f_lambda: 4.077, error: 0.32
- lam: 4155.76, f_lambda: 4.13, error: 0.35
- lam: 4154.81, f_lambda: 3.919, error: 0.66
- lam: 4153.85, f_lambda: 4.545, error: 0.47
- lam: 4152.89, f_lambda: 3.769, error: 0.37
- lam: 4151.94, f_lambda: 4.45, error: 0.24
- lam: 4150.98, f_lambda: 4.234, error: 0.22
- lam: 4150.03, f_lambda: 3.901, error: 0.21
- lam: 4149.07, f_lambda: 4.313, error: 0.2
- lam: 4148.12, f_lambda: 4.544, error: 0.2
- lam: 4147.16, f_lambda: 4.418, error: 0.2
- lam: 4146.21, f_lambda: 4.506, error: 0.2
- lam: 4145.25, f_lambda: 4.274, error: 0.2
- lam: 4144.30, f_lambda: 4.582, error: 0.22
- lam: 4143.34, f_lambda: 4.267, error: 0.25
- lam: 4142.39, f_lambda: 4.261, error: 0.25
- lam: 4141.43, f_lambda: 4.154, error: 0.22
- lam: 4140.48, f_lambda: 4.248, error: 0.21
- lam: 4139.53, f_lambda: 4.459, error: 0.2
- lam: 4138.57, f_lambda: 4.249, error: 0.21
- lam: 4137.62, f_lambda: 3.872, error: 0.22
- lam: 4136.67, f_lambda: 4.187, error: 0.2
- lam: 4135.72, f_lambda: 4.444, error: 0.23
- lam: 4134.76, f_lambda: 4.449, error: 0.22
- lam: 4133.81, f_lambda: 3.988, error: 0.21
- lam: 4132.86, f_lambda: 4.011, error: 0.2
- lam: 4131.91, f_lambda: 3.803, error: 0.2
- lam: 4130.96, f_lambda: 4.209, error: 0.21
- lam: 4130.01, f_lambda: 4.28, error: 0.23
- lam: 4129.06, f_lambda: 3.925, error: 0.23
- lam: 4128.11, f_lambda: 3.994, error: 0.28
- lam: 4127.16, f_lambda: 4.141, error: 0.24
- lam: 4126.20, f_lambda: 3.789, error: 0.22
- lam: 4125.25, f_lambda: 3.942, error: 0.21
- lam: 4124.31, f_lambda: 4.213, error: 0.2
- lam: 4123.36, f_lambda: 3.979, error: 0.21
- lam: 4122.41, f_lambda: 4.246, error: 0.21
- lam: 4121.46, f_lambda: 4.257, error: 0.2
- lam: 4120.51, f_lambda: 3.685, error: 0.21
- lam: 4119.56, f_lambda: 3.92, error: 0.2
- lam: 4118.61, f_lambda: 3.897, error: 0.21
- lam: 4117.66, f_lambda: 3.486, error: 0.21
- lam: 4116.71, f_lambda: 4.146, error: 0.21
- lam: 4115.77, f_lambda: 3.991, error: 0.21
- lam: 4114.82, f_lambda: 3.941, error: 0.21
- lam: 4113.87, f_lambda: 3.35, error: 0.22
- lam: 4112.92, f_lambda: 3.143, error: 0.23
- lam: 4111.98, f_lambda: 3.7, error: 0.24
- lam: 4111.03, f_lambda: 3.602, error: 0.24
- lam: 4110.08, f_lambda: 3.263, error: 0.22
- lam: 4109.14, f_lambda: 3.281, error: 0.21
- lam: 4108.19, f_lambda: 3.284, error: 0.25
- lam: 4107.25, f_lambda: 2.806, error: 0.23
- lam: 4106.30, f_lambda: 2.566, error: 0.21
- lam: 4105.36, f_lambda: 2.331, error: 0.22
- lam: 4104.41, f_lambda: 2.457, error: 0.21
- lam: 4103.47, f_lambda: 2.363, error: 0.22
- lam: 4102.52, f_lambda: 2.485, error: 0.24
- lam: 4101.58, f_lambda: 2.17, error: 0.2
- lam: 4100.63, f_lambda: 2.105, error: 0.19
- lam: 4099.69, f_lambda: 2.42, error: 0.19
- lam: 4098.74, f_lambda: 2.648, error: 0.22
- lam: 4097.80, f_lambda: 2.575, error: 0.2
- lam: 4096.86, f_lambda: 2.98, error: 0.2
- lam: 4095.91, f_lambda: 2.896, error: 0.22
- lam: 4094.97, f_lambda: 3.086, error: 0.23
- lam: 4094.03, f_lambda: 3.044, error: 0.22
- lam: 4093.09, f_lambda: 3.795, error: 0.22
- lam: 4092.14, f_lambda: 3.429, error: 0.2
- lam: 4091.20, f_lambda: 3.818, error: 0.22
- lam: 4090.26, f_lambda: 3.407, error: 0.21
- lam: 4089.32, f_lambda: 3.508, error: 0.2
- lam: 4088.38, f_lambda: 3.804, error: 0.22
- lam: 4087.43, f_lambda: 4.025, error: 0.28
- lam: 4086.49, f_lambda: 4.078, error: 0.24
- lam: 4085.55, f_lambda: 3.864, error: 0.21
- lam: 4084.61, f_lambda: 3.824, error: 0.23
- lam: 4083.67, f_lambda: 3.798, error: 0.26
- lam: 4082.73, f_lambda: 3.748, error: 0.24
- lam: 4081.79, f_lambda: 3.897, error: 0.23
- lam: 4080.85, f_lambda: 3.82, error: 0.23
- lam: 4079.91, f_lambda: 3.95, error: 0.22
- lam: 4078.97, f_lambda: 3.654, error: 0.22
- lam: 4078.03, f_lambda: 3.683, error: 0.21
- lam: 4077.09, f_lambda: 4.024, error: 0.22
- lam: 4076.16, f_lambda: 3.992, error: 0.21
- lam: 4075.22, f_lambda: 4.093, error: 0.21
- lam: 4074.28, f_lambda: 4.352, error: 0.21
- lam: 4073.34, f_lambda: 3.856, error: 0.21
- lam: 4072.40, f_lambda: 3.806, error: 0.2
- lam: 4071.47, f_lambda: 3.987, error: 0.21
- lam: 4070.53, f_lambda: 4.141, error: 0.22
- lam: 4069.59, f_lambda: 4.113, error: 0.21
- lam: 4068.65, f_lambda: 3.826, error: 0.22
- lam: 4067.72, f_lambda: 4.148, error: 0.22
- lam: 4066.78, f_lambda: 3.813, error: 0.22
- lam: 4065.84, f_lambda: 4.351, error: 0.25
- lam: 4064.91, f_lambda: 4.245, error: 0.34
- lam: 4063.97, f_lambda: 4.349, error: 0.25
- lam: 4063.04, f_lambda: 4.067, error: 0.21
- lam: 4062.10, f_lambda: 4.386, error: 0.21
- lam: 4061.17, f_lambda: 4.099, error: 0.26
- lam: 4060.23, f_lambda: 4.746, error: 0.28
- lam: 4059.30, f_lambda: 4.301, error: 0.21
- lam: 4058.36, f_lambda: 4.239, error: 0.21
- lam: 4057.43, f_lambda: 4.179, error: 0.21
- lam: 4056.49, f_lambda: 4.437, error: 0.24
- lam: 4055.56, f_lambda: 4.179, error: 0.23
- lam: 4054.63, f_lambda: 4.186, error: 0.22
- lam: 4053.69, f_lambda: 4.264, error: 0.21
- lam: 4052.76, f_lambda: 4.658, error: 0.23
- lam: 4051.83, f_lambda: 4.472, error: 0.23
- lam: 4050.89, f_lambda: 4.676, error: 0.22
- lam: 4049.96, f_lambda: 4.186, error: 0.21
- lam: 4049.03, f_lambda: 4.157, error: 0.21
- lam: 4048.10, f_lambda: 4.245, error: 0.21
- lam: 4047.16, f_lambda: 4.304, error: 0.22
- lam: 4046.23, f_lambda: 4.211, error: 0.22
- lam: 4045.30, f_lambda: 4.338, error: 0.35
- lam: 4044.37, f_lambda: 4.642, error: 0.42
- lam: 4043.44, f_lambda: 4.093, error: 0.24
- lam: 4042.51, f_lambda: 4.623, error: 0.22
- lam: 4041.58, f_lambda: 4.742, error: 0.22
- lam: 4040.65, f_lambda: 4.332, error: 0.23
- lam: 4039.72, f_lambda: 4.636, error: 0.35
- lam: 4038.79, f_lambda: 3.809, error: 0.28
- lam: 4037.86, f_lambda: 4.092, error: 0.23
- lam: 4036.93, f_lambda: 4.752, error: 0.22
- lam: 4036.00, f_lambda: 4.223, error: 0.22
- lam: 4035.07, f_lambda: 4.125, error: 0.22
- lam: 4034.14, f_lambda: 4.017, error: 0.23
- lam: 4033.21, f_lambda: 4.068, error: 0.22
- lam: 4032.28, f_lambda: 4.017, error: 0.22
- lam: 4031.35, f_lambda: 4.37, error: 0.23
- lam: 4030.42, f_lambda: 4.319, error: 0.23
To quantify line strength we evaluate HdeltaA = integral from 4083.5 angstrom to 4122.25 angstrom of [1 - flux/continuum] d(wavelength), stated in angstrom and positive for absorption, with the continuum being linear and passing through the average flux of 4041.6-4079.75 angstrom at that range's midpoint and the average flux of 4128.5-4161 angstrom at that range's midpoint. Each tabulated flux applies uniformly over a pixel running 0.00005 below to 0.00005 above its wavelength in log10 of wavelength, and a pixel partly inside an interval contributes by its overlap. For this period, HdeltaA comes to 8.5 angstrom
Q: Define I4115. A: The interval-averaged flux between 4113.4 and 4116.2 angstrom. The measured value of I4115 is 3.75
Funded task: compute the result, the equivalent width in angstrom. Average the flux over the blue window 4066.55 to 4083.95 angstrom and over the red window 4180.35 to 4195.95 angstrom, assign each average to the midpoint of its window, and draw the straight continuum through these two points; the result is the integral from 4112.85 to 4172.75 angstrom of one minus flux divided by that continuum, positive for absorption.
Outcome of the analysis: -3.5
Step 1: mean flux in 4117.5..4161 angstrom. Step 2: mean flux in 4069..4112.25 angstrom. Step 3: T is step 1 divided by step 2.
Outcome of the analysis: 1.23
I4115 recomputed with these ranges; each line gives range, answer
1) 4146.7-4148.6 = 4.48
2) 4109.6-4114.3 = 3.41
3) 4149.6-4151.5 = 4.08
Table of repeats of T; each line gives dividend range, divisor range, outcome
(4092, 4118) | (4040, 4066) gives 0.70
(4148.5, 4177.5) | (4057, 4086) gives 1.03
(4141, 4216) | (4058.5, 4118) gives 1.14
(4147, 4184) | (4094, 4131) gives 1.23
